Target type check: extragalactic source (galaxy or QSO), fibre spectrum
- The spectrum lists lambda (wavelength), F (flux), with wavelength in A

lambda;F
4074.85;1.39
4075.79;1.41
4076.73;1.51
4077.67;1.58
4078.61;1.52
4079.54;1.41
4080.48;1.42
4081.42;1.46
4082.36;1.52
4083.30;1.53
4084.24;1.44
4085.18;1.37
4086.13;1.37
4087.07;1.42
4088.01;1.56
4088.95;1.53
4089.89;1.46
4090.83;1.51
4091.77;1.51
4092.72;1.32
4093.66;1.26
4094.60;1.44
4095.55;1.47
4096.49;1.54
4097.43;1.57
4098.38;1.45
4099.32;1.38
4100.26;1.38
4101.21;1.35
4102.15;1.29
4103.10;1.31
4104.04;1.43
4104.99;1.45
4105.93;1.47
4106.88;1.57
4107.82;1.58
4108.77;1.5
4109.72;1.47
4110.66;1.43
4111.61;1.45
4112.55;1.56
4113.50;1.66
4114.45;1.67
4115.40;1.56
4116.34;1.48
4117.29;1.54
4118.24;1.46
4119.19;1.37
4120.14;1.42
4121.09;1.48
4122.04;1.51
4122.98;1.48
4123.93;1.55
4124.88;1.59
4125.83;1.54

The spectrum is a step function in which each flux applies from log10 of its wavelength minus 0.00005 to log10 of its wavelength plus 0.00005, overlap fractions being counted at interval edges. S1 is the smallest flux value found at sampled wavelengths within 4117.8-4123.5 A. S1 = 1.37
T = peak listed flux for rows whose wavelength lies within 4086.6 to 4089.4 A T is 1.56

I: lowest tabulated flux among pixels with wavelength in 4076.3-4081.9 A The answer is 1.41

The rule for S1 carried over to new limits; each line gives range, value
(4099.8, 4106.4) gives 1.29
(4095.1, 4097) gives 1.47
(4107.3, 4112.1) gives 1.43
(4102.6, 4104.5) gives 1.31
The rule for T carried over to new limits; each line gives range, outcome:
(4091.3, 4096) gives 1.51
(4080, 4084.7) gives 1.53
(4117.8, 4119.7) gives 1.46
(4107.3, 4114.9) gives 1.67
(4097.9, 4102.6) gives 1.45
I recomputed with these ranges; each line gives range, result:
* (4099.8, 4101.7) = 1.35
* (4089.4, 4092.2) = 1.46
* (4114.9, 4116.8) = 1.48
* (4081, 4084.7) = 1.44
